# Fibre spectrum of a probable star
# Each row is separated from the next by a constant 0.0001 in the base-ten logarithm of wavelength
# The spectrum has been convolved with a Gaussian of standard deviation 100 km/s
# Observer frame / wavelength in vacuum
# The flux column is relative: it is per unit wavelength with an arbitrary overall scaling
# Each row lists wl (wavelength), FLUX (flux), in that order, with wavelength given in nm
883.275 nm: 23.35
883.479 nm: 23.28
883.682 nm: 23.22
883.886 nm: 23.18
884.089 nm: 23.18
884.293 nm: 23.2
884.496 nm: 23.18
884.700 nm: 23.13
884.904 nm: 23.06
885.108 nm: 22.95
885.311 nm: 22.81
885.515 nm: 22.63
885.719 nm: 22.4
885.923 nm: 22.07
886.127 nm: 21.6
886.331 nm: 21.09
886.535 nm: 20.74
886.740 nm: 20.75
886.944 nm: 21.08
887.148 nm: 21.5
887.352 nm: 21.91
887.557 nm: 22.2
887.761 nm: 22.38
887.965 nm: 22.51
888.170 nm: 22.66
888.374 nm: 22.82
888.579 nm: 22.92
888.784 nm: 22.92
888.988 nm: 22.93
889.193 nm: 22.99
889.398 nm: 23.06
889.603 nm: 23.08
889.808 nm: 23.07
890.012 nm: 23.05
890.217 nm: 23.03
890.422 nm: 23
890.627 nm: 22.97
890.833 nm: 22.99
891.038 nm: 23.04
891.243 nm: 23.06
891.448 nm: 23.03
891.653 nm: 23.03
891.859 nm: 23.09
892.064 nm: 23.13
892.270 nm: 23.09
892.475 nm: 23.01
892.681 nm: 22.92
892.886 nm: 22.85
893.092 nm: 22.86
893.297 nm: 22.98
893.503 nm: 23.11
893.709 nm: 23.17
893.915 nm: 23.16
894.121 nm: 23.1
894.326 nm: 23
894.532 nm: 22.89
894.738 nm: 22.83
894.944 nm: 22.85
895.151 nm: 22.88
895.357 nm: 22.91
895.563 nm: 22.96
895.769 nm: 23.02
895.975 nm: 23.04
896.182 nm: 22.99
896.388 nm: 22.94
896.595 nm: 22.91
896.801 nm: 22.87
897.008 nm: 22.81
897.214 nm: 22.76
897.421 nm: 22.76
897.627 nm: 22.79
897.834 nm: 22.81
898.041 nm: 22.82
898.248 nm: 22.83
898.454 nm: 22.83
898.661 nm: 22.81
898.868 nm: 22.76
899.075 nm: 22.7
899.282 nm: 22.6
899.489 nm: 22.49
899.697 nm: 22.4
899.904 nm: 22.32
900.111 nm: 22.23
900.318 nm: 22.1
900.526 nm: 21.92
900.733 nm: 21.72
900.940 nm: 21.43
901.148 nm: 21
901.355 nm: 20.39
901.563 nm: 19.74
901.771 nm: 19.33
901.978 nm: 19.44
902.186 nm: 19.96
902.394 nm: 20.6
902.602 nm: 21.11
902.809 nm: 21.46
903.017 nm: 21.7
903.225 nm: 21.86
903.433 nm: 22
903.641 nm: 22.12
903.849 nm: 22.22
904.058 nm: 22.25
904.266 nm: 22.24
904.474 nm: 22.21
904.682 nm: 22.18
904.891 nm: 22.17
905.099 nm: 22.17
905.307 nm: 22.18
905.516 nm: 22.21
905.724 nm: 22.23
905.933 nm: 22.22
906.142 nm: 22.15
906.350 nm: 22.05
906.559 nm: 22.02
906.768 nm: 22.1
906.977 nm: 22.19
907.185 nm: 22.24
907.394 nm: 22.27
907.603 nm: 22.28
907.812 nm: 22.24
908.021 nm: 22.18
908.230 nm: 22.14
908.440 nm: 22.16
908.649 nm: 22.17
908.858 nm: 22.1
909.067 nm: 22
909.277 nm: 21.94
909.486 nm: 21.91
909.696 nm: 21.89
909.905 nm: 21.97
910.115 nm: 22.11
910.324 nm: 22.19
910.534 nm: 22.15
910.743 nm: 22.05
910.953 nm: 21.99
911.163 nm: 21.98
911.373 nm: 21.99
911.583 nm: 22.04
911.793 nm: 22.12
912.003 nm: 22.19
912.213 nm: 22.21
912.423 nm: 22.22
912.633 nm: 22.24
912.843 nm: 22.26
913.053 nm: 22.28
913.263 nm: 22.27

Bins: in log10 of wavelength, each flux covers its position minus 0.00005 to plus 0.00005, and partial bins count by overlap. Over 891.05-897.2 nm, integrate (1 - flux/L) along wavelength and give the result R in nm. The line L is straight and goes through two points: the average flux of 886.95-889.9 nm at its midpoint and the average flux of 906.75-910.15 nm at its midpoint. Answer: -0.15 nm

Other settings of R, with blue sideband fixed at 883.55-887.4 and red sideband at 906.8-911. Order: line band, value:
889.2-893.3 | -0.14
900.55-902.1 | 0.12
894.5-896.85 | -0.07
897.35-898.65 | -0.04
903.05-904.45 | 0.00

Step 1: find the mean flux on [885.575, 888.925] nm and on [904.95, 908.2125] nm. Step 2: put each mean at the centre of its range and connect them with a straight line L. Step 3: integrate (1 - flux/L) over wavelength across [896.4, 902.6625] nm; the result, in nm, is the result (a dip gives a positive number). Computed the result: 0.05 nm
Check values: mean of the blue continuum 22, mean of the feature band 21.9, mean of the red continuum 22.2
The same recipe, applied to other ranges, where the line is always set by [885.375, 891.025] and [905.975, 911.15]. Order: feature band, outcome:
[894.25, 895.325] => -0.03 nm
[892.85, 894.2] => -0.04 nm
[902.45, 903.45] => 0.03 nm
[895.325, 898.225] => -0.08 nm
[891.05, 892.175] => -0.04 nm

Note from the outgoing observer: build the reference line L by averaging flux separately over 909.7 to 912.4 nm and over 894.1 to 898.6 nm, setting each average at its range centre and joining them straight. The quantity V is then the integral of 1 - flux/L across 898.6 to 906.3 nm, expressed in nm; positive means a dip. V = 0.277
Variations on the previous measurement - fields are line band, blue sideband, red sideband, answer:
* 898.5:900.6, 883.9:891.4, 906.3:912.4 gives -0.01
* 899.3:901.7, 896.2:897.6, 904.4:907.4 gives 0.10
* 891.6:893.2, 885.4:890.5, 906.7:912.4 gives -0.05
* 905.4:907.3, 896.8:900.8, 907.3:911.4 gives 0.01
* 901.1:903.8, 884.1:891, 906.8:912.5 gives 0.17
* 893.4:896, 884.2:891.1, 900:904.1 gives -0.13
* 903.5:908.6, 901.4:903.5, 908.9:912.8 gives -0.22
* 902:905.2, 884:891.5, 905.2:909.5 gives 0.08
